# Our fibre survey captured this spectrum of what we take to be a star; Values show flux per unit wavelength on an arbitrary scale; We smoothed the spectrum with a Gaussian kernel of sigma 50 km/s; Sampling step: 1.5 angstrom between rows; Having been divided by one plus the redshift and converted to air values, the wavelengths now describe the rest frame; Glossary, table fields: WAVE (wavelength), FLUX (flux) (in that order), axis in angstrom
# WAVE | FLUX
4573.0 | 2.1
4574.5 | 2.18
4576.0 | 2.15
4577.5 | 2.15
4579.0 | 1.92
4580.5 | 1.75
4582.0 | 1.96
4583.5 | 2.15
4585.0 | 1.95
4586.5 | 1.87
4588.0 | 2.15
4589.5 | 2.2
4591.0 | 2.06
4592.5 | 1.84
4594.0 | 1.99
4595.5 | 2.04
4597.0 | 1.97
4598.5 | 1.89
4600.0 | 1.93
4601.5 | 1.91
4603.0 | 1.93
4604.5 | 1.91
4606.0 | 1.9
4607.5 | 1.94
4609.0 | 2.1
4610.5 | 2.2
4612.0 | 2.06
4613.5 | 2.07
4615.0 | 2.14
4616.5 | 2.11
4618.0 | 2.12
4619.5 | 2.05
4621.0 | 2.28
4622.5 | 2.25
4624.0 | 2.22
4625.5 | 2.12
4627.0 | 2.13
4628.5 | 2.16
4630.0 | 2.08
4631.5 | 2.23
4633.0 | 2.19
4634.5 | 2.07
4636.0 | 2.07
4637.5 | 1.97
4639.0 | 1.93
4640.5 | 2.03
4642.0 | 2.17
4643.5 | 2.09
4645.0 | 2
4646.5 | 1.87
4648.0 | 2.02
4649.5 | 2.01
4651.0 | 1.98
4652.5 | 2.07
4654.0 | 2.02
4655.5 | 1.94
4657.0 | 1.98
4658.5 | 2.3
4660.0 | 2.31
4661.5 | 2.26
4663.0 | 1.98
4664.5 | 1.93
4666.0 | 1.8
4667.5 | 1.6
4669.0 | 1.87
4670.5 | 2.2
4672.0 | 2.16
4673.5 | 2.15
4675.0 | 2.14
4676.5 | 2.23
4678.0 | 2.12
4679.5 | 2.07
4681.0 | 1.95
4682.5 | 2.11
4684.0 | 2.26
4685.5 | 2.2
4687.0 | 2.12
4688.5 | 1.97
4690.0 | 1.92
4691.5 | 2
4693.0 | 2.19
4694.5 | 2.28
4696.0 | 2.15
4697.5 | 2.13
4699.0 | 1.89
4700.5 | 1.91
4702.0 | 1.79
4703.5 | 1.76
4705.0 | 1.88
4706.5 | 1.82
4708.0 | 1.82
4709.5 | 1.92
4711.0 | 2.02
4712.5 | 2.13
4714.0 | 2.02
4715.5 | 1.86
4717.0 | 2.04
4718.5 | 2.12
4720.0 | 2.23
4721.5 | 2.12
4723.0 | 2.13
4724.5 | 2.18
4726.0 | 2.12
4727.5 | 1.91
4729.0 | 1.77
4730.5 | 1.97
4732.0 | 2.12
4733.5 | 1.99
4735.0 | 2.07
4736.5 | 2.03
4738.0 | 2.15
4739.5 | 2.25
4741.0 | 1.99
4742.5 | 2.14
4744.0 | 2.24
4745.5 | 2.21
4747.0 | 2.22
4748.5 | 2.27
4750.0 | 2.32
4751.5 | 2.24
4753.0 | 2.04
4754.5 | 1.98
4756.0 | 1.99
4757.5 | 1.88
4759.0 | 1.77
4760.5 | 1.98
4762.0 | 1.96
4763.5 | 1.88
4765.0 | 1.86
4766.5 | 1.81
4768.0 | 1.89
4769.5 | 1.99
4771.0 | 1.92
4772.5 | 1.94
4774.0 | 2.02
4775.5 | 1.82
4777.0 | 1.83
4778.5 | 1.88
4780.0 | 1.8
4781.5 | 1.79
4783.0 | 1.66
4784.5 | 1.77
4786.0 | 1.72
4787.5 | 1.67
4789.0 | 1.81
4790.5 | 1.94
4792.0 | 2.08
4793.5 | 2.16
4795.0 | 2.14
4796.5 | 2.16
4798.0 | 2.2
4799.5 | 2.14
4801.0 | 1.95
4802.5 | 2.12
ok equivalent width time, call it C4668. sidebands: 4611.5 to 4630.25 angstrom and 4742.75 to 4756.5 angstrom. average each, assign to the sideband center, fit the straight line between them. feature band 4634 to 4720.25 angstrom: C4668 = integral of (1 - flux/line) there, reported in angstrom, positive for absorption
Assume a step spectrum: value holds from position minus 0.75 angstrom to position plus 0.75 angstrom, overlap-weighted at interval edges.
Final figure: 4.9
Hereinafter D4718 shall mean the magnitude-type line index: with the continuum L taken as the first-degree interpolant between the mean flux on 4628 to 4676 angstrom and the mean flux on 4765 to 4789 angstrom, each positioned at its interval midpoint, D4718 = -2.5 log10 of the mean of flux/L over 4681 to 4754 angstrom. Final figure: -0.069 mag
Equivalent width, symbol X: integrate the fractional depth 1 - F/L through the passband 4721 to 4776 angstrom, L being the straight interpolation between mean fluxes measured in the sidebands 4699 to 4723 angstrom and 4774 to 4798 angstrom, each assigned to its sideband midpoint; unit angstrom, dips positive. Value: -2.9 angstrom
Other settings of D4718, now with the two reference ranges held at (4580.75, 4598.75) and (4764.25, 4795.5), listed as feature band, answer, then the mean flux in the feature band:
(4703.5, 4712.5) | 0.01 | 1.9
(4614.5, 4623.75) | -0.09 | 2.16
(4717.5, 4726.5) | -0.12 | 2.15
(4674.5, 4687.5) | -0.10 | 2.13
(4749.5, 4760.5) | -0.07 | 2.02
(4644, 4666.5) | -0.04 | 2.03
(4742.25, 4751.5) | -0.18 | 2.24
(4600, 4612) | 0.00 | 1.99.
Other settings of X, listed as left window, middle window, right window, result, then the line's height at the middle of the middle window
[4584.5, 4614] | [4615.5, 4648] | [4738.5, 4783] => -1.7 angstrom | 1.99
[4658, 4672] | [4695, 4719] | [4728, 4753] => 1.4 angstrom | 2.08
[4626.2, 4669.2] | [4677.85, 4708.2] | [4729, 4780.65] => 0.1 angstrom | 2.03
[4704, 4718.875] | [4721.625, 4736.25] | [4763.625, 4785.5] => -0.8 angstrom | 1.93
